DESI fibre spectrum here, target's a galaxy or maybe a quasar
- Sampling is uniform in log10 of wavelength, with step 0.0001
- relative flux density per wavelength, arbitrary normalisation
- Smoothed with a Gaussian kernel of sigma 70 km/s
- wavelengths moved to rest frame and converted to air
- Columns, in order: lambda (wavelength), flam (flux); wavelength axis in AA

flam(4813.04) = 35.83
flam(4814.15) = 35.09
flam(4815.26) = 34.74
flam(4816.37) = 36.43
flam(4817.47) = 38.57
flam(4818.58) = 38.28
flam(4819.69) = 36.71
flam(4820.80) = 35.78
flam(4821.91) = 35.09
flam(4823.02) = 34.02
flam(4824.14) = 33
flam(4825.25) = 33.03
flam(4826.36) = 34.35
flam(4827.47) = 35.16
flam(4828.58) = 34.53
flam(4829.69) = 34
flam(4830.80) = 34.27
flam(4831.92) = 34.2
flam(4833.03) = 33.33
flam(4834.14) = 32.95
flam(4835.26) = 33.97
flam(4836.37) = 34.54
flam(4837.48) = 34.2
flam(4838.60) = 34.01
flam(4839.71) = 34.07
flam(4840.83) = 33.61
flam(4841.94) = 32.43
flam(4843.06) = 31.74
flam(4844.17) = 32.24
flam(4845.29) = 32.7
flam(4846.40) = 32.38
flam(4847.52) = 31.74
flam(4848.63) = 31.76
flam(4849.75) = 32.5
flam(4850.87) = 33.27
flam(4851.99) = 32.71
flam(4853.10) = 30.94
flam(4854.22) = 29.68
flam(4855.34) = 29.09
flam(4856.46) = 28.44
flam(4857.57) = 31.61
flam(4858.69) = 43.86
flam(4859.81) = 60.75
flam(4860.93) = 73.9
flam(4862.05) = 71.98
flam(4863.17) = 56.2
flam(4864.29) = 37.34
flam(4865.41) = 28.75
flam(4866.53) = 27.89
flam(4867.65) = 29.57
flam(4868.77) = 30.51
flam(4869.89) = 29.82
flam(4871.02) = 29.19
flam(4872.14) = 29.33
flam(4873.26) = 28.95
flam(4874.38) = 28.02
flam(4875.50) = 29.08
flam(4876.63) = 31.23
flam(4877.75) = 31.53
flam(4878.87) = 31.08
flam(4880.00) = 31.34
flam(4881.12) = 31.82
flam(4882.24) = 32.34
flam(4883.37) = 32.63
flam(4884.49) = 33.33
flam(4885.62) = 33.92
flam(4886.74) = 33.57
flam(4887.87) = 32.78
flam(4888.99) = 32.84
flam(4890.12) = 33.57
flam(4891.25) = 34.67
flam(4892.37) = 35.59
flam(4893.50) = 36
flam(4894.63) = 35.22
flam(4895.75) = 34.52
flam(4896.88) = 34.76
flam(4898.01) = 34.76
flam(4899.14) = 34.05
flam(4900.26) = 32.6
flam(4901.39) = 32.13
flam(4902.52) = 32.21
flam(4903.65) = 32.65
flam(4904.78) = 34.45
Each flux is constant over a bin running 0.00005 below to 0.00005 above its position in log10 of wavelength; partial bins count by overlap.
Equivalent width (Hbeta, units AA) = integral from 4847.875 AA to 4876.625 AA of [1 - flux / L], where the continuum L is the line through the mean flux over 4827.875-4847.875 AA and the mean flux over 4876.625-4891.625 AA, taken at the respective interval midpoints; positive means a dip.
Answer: -3.0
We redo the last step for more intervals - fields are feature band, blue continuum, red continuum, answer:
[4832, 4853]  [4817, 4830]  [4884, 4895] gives 1.1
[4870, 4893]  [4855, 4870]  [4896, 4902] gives 3.5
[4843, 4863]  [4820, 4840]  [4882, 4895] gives -2.9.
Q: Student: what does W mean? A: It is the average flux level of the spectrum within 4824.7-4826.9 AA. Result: 33.7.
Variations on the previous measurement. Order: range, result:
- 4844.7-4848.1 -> 32.3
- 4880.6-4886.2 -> 32.8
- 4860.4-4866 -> 53.4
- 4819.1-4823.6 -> 35.3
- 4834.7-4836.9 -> 34.3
